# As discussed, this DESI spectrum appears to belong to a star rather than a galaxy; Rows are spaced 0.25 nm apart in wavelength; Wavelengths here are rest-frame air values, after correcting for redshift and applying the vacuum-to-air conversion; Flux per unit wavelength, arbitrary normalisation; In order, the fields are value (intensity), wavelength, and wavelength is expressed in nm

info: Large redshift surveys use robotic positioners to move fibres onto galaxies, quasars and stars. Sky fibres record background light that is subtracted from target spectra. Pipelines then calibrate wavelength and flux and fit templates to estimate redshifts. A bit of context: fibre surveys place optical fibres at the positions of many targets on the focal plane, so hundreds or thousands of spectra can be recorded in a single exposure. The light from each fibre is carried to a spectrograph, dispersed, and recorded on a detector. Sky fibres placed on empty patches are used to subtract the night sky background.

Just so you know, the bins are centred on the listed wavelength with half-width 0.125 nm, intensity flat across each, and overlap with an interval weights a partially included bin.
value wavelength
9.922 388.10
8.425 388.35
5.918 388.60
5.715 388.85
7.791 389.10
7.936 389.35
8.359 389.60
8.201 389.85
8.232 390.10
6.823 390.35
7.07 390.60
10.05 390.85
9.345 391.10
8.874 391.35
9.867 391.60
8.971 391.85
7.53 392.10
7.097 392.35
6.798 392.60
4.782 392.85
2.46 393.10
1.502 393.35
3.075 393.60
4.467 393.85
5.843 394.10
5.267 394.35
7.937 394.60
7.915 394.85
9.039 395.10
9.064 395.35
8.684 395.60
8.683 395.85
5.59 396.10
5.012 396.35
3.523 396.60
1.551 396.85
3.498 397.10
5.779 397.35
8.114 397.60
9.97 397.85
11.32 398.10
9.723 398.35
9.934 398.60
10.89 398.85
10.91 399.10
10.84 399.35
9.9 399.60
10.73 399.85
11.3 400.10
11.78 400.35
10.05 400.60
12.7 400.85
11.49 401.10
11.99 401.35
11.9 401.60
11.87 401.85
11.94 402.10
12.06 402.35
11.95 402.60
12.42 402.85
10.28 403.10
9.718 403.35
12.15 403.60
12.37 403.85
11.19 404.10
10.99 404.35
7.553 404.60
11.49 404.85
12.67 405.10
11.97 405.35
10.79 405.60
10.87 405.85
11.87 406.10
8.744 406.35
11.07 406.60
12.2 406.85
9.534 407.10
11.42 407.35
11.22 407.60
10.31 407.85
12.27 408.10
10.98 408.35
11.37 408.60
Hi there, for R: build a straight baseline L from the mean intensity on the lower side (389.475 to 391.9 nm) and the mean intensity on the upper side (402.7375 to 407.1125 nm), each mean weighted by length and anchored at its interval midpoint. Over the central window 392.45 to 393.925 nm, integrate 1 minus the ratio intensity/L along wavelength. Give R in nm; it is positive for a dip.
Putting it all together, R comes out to 0.84 nm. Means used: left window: 8.57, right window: 11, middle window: 3.88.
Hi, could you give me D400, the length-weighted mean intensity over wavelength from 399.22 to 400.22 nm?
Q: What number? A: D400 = 10.7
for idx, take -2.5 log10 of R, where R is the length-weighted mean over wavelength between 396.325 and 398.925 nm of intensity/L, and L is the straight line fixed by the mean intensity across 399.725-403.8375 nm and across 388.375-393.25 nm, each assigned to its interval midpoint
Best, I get 0.36 mag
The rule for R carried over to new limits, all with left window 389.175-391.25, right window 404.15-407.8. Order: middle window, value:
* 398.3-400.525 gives -0.20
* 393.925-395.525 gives 0.28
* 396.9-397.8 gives 0.35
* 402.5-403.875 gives -0.13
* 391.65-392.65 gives 0.09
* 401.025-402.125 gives -0.18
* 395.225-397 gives 0.62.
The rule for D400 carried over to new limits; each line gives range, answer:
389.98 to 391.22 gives 8.3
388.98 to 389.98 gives 8.07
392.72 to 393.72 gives 2.97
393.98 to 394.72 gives 6.34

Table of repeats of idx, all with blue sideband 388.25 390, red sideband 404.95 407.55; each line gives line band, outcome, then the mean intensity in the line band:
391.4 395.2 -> 0.32 mag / 6.2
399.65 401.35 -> -0.15 mag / 11.3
